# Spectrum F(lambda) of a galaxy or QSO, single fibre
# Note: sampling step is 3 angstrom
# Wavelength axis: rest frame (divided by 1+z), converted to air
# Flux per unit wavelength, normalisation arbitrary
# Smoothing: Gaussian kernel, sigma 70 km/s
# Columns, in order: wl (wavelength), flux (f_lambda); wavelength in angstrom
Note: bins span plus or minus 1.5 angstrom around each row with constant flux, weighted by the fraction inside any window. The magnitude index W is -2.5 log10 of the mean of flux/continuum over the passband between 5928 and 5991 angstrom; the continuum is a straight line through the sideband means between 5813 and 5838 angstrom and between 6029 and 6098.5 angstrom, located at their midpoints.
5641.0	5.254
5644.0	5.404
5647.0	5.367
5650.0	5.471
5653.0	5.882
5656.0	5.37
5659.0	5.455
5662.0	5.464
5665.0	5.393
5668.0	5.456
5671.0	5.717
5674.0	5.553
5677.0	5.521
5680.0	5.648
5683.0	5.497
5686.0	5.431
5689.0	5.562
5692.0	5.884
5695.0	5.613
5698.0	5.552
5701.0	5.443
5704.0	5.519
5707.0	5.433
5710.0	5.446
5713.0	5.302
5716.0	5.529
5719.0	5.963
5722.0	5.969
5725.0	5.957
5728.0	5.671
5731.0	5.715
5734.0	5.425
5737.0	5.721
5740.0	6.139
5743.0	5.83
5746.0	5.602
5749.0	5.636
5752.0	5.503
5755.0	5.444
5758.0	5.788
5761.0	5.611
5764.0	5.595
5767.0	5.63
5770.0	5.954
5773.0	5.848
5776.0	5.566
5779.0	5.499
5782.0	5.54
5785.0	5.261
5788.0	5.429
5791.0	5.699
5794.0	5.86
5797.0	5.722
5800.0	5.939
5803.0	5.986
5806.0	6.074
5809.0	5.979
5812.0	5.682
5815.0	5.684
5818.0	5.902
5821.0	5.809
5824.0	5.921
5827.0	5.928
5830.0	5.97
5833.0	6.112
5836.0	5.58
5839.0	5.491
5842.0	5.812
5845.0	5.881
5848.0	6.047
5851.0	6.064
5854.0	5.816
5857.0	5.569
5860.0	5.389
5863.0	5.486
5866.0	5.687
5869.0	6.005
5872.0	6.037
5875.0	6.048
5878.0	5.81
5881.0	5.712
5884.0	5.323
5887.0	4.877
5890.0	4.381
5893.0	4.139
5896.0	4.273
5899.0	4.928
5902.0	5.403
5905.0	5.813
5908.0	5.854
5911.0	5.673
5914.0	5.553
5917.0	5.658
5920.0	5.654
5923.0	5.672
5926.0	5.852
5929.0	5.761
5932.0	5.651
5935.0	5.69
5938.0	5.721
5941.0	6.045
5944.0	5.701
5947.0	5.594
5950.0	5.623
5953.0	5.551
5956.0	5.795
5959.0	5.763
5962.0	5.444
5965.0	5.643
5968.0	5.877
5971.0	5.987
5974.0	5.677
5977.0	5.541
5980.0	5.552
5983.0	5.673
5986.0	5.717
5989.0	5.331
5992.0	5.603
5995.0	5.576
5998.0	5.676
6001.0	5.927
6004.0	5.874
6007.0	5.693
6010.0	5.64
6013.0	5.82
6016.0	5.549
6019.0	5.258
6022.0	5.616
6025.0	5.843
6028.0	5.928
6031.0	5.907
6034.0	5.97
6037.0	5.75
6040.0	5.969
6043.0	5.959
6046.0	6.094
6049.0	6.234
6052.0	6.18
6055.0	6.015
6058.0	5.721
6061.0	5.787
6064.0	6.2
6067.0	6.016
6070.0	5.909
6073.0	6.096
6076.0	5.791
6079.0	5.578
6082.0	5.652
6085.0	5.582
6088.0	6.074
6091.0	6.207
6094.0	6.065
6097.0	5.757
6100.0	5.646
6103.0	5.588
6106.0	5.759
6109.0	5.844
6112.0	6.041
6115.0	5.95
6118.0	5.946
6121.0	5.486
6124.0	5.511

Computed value 0.04 mag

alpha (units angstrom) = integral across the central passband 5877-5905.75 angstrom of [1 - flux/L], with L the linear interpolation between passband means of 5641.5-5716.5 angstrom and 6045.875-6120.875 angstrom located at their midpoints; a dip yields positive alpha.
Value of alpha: 3.4 angstrom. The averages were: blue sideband 5.51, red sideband 5.9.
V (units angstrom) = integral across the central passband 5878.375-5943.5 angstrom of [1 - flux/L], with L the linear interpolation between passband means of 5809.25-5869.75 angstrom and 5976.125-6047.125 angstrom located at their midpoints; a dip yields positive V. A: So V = 3.9 angstrom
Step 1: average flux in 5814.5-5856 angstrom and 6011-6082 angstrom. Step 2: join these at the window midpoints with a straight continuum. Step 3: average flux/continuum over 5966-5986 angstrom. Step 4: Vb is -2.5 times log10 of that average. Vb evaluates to 0.03 mag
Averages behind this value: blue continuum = 5.86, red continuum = 5.87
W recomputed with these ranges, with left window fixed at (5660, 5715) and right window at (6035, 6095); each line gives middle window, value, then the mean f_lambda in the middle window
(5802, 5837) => -0.04 mag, 5.89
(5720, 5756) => -0.03 mag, 5.72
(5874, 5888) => 0.03 mag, 5.56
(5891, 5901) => 0.27 mag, 4.49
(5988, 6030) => 0.04 mag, 5.67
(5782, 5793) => 0.03 mag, 5.49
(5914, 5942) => 0.01 mag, 5.73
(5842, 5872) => -0.01 mag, 5.79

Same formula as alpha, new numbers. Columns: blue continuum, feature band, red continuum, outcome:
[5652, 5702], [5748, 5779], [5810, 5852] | 0.4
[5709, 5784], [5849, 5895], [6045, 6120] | 2.2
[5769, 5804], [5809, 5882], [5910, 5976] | -1.6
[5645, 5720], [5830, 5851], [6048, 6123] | -0.7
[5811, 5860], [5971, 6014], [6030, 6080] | 1.8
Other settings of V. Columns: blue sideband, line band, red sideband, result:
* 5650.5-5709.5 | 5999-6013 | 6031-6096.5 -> 0.23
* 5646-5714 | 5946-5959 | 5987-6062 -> 0.19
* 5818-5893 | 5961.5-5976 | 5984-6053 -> 0.03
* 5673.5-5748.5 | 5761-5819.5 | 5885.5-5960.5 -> -1.60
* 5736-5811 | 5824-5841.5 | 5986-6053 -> -0.29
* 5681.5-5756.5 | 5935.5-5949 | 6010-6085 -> 0.07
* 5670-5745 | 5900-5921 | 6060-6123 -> 0.41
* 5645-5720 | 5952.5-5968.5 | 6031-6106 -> 0.35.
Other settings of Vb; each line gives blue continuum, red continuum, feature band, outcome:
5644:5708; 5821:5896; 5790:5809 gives -0.06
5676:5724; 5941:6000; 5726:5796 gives -0.01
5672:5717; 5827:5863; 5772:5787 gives 0.03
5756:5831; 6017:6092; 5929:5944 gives 0.01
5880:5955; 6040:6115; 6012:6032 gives 0.01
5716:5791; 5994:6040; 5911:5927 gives 0.01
